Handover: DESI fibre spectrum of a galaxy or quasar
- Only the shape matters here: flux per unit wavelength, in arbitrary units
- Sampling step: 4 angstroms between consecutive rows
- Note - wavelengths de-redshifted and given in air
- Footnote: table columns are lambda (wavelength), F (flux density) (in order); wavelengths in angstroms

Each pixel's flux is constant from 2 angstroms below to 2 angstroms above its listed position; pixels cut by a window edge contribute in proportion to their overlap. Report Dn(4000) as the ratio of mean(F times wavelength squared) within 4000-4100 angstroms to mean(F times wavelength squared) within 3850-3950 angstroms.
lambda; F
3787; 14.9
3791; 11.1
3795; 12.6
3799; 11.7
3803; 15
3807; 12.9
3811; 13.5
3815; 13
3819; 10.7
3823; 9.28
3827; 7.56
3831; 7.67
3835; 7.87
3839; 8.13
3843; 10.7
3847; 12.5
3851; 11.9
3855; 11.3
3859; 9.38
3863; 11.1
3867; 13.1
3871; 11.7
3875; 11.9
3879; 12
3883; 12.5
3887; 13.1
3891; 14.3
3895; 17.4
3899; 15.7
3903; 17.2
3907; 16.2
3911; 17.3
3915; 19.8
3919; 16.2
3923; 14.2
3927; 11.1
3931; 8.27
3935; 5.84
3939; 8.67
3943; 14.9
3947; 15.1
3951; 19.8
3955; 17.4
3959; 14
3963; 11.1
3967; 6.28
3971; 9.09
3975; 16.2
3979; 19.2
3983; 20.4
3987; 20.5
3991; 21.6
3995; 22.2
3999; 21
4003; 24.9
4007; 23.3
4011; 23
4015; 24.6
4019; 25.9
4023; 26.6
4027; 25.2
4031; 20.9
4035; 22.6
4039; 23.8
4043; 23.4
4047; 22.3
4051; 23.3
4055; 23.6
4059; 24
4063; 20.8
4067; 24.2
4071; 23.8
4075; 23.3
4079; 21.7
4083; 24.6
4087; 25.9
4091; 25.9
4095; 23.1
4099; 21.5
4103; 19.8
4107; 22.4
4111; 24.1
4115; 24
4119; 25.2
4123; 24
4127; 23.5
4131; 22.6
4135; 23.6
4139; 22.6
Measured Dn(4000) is 1.9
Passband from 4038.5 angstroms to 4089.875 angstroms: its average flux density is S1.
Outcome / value 23.5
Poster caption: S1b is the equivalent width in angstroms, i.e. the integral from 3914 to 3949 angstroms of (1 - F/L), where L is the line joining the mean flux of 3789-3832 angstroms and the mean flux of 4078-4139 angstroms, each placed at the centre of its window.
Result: 8.2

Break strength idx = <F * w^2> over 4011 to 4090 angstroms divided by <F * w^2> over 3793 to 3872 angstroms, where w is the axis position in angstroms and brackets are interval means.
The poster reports 2.4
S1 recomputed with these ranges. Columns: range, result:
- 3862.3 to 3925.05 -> 14.7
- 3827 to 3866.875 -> 10.1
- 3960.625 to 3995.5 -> 16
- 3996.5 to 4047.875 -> 23.7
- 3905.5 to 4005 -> 15.6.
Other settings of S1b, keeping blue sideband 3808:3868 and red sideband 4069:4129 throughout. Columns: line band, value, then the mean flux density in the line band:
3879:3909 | -3.7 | 15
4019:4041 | -4.3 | 24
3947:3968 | 2.8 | 14.2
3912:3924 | -2.1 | 17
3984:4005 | -4.2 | 22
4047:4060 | -1.3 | 23.4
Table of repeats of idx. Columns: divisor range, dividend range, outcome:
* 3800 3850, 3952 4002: 1.69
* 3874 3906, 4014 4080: 1.77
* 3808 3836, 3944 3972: 1.43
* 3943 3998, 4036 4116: 1.49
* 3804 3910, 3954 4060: 1.84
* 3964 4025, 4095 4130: 1.21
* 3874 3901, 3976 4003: 1.59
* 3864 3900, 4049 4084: 1.90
